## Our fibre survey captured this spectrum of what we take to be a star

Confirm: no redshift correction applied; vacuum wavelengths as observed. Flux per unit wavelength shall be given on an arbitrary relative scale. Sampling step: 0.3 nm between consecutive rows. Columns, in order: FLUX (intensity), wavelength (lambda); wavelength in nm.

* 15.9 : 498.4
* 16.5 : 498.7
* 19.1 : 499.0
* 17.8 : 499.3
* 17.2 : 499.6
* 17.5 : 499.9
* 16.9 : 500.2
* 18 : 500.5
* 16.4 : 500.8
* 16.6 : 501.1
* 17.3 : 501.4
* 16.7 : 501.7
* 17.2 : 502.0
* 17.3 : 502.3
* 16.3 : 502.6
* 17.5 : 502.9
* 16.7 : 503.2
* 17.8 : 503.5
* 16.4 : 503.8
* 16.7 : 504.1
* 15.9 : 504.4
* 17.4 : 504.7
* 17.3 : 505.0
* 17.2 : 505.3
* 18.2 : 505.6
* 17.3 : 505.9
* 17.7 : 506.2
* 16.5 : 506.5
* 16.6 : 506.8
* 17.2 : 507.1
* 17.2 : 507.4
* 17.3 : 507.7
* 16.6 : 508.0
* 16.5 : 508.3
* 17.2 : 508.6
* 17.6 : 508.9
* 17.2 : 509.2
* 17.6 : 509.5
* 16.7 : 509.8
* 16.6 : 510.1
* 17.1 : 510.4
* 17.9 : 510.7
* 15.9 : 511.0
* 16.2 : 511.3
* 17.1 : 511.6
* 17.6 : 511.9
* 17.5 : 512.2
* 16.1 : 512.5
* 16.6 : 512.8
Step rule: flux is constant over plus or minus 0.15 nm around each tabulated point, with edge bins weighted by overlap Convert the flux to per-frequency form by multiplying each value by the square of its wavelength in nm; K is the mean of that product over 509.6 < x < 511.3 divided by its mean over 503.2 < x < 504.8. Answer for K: 1.03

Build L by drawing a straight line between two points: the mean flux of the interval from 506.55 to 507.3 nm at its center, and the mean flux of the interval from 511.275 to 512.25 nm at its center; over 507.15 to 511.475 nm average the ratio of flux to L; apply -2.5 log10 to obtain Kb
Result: 0.003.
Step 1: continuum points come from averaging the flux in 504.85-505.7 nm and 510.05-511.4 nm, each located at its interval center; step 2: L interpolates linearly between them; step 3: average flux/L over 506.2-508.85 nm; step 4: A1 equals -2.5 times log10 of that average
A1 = 0.02 mag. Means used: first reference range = 17.5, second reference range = 16.8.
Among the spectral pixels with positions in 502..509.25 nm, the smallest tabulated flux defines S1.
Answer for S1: 15.9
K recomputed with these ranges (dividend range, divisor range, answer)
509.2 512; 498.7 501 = 1.01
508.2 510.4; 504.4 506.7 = 1.00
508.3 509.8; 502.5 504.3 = 1.04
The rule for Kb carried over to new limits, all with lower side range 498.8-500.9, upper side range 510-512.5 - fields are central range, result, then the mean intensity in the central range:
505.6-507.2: 0.00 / 17.2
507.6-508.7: 0.02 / 16.9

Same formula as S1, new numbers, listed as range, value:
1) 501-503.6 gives 16.3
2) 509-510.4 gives 16.6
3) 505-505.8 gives 17.2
